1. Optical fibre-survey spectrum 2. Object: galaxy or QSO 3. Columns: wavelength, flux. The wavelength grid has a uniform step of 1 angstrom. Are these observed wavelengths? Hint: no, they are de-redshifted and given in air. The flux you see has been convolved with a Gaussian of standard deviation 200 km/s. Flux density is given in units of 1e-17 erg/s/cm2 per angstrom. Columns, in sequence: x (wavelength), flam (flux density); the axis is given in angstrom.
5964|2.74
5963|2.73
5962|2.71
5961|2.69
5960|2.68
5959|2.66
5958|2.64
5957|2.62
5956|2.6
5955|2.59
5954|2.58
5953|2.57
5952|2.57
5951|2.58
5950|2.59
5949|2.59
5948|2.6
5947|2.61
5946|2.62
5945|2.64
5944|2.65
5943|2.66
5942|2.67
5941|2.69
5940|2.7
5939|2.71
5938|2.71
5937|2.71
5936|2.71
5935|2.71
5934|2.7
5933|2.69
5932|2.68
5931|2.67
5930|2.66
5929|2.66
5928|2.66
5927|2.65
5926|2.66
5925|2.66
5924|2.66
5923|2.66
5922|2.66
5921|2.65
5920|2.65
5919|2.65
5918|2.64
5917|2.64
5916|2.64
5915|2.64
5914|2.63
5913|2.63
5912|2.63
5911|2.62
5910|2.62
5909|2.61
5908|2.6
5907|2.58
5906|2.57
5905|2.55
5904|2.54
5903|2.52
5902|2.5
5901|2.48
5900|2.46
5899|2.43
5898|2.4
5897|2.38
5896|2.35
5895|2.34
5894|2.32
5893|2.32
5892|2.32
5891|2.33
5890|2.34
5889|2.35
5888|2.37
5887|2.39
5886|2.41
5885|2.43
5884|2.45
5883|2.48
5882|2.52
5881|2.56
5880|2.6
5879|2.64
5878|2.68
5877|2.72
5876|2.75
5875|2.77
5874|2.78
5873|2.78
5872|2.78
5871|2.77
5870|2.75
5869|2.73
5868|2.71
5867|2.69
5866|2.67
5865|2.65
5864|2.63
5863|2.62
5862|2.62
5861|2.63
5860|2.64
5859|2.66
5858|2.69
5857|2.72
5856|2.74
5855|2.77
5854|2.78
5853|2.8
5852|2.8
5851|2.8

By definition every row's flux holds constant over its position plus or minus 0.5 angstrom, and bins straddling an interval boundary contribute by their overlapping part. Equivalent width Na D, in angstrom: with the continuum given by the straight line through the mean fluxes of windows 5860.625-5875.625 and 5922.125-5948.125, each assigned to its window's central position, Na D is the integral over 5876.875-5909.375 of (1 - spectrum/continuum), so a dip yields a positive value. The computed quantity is 2.7 angstrom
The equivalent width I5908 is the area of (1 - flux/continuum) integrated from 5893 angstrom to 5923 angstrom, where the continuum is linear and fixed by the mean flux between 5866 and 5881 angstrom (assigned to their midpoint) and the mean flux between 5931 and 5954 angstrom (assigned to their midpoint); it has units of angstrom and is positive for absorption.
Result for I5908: 1.5 angstrom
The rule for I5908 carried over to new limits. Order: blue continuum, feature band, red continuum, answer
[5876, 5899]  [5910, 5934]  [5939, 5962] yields -0.98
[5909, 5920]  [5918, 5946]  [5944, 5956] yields -0.60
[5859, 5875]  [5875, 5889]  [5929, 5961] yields 0.77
